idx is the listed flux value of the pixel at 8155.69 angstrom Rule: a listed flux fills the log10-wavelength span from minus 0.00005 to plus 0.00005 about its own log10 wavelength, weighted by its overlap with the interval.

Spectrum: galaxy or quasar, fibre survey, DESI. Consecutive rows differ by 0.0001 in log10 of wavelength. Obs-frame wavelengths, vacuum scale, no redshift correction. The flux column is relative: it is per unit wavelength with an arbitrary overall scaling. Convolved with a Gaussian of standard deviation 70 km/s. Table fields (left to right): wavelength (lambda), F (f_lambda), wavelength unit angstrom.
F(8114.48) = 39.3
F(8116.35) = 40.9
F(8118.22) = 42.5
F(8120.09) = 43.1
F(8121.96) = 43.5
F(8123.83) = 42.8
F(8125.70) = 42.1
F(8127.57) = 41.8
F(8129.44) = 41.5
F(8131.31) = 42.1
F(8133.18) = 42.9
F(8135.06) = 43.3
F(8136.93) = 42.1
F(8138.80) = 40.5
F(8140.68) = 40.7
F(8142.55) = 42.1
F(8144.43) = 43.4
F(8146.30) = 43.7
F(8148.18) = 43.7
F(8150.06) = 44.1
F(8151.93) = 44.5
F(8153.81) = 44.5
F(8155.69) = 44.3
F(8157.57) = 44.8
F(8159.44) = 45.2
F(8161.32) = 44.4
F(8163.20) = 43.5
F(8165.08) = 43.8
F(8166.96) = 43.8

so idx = 44.3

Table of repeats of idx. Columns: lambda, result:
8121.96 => 43.5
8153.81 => 44.5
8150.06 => 44.1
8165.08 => 43.8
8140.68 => 40.7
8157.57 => 44.8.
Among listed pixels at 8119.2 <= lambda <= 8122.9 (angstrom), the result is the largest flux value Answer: 43.5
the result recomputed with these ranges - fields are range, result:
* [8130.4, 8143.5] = 43.3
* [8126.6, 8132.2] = 42.1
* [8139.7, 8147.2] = 43.7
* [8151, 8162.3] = 45.2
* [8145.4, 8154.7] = 44.5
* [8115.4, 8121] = 43.1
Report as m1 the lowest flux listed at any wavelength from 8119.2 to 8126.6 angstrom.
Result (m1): 42.1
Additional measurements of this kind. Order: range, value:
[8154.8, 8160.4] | 44.3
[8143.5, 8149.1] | 43.4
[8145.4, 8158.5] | 43.7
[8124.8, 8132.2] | 41.5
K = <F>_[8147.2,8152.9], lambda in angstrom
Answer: 44.1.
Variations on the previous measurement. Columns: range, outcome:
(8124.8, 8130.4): 41.8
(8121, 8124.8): 43.2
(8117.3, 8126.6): 42.8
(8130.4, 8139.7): 42.2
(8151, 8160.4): 44.7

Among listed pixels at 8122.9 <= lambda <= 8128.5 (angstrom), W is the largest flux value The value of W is 42.8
